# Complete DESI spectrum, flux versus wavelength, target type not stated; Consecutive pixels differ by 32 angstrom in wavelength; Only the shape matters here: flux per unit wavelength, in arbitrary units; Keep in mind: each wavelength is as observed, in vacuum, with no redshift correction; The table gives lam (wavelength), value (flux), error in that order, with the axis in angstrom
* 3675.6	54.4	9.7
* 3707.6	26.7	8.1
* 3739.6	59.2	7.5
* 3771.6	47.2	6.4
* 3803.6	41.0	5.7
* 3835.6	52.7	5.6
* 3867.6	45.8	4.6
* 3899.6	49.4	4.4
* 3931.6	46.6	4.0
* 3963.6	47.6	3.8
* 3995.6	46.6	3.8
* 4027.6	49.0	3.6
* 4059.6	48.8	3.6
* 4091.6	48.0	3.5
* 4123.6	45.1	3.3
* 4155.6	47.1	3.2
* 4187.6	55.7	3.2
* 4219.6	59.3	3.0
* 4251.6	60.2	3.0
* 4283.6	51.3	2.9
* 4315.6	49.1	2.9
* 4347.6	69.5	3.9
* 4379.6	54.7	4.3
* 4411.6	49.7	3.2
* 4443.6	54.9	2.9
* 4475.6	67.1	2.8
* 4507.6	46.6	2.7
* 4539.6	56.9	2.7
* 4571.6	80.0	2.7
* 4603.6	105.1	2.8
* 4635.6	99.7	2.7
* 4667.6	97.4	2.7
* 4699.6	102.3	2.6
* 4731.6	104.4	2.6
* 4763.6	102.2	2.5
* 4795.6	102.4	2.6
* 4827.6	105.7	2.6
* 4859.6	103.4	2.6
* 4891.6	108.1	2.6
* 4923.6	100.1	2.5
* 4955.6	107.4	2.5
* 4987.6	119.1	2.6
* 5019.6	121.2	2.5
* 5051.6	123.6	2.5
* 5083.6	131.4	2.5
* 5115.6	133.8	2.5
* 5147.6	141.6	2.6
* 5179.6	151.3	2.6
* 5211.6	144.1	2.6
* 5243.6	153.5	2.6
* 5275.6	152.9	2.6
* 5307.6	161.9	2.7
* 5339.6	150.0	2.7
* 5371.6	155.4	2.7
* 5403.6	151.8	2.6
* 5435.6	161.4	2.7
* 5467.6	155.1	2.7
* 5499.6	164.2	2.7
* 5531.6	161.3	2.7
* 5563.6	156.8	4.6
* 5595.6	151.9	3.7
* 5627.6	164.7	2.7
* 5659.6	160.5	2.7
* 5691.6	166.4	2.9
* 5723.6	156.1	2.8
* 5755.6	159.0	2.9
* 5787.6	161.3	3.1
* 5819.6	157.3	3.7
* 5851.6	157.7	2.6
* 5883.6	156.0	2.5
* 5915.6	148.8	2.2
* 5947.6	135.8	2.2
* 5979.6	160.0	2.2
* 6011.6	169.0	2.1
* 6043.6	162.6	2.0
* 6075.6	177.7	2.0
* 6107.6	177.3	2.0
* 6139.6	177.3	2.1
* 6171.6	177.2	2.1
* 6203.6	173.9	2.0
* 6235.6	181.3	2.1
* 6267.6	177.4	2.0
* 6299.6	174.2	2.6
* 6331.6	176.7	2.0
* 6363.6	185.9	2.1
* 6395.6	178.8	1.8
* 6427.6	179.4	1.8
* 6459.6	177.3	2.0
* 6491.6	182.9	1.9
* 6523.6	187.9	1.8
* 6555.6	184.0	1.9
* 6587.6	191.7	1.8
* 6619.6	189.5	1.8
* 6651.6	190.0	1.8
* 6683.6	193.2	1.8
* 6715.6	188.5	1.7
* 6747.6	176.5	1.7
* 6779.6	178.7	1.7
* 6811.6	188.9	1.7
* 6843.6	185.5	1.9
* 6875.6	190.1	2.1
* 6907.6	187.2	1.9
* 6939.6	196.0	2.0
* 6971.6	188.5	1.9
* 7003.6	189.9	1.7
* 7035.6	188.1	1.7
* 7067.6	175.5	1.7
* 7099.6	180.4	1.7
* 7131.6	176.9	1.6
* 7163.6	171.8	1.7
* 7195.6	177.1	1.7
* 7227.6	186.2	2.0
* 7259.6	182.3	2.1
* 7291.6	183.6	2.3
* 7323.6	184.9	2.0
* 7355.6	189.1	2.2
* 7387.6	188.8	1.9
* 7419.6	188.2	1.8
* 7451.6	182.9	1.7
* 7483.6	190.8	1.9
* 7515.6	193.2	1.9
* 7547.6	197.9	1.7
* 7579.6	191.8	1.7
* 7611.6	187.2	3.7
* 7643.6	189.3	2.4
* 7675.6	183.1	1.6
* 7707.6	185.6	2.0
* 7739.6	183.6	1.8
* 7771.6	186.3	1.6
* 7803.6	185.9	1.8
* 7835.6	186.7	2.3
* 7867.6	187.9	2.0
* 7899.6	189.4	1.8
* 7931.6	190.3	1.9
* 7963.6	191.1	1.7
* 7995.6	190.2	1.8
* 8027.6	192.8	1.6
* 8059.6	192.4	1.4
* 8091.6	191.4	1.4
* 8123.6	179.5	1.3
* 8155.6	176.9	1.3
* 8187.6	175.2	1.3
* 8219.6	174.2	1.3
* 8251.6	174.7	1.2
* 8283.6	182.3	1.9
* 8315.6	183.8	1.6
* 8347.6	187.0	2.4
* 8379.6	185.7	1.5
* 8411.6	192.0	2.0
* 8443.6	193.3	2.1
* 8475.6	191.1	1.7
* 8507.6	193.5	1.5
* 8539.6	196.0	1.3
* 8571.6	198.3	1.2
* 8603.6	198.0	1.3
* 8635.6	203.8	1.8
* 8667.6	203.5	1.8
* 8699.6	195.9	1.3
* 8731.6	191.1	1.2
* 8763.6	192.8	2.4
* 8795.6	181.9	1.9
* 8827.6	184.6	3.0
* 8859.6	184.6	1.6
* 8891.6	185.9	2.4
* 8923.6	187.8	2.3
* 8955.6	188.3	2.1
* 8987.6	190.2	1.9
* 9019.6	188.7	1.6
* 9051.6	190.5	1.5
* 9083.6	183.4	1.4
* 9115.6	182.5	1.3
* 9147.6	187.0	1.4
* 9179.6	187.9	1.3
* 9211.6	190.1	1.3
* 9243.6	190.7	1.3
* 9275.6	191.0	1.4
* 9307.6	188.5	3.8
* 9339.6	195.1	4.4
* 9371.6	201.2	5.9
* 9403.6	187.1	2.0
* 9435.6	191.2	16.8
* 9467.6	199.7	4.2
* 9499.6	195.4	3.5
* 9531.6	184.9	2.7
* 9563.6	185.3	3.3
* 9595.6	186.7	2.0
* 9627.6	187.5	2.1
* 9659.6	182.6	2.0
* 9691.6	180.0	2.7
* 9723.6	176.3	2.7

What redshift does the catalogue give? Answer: 0.15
